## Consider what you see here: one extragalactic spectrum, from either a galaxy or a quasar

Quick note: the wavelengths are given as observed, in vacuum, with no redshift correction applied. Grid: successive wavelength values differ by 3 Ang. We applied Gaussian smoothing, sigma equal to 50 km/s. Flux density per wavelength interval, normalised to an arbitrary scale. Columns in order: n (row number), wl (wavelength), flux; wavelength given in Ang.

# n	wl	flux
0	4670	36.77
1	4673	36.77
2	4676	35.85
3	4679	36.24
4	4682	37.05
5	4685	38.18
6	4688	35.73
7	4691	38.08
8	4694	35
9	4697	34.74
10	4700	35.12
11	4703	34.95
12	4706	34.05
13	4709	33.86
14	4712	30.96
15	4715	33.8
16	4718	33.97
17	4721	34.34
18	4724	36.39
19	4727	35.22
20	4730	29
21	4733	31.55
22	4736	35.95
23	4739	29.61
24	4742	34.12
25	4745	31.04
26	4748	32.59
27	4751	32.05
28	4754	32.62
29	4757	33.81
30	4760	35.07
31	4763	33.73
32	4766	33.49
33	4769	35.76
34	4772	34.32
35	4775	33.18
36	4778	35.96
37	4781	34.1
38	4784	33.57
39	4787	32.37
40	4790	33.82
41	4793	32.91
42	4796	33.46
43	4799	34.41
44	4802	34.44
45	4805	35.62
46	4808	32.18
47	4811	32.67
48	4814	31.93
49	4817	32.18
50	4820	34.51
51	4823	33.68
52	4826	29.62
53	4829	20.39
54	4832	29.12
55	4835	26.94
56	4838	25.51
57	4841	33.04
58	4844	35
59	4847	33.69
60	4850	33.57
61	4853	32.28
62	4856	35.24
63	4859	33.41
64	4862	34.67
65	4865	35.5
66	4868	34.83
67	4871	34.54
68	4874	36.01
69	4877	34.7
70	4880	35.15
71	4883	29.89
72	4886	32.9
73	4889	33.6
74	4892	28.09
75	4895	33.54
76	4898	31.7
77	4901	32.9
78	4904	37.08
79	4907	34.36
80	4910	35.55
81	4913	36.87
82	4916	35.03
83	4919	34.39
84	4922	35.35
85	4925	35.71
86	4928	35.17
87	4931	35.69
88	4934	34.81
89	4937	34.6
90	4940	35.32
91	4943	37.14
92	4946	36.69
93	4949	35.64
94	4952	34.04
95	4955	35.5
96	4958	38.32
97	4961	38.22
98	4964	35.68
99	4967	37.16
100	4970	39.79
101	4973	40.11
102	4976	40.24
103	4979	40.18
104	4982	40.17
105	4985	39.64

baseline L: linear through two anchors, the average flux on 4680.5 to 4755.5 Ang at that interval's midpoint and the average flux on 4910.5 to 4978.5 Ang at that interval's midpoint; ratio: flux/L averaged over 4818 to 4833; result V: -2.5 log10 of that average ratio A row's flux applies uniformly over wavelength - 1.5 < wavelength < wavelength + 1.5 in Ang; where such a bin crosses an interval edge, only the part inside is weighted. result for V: 0.19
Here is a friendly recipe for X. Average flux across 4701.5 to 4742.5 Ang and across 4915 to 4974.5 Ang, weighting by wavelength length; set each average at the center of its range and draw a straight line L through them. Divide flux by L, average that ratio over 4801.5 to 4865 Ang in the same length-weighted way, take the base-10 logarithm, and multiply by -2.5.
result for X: 0.09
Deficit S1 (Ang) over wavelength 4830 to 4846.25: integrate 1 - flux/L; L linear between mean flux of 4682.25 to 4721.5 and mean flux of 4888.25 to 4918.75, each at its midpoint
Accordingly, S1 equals 2.1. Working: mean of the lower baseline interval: 34.9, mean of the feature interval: 29.8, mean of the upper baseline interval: 33.9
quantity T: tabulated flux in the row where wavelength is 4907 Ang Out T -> 34.36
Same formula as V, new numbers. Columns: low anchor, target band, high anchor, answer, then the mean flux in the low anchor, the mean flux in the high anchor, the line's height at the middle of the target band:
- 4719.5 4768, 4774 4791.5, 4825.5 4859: -0.06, 33.2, 30.6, 32.1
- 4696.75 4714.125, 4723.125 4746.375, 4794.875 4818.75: 0.03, 33.9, 33.4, 33.7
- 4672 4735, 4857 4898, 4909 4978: 0.08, 34.8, 36.4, 36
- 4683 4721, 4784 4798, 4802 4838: -0.05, 34.9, 30.7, 31.8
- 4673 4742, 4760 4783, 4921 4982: 0.02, 34.6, 36.9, 35.2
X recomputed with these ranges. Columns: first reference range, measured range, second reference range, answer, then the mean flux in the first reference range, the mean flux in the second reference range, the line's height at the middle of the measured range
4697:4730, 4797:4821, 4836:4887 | 0.007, 34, 33.5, 33.7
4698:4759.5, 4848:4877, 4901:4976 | 0.022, 33.3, 36.2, 35.1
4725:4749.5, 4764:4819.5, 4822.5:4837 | -0.144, 32.5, 27.5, 29.5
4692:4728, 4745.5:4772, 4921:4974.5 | 0.039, 34.4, 36.4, 34.8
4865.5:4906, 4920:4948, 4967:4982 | 0.040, 33.5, 39.8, 36.9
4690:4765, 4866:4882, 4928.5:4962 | 0.009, 33.6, 35.9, 35.2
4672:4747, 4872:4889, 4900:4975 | 0.061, 34.4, 36.1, 35.7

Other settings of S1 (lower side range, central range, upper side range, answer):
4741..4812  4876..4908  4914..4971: 2.0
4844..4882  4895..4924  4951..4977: 1.0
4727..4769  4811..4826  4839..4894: 0.3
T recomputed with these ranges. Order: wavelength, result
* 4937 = 34.6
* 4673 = 36.77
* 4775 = 33.18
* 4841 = 33.04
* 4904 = 37.08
